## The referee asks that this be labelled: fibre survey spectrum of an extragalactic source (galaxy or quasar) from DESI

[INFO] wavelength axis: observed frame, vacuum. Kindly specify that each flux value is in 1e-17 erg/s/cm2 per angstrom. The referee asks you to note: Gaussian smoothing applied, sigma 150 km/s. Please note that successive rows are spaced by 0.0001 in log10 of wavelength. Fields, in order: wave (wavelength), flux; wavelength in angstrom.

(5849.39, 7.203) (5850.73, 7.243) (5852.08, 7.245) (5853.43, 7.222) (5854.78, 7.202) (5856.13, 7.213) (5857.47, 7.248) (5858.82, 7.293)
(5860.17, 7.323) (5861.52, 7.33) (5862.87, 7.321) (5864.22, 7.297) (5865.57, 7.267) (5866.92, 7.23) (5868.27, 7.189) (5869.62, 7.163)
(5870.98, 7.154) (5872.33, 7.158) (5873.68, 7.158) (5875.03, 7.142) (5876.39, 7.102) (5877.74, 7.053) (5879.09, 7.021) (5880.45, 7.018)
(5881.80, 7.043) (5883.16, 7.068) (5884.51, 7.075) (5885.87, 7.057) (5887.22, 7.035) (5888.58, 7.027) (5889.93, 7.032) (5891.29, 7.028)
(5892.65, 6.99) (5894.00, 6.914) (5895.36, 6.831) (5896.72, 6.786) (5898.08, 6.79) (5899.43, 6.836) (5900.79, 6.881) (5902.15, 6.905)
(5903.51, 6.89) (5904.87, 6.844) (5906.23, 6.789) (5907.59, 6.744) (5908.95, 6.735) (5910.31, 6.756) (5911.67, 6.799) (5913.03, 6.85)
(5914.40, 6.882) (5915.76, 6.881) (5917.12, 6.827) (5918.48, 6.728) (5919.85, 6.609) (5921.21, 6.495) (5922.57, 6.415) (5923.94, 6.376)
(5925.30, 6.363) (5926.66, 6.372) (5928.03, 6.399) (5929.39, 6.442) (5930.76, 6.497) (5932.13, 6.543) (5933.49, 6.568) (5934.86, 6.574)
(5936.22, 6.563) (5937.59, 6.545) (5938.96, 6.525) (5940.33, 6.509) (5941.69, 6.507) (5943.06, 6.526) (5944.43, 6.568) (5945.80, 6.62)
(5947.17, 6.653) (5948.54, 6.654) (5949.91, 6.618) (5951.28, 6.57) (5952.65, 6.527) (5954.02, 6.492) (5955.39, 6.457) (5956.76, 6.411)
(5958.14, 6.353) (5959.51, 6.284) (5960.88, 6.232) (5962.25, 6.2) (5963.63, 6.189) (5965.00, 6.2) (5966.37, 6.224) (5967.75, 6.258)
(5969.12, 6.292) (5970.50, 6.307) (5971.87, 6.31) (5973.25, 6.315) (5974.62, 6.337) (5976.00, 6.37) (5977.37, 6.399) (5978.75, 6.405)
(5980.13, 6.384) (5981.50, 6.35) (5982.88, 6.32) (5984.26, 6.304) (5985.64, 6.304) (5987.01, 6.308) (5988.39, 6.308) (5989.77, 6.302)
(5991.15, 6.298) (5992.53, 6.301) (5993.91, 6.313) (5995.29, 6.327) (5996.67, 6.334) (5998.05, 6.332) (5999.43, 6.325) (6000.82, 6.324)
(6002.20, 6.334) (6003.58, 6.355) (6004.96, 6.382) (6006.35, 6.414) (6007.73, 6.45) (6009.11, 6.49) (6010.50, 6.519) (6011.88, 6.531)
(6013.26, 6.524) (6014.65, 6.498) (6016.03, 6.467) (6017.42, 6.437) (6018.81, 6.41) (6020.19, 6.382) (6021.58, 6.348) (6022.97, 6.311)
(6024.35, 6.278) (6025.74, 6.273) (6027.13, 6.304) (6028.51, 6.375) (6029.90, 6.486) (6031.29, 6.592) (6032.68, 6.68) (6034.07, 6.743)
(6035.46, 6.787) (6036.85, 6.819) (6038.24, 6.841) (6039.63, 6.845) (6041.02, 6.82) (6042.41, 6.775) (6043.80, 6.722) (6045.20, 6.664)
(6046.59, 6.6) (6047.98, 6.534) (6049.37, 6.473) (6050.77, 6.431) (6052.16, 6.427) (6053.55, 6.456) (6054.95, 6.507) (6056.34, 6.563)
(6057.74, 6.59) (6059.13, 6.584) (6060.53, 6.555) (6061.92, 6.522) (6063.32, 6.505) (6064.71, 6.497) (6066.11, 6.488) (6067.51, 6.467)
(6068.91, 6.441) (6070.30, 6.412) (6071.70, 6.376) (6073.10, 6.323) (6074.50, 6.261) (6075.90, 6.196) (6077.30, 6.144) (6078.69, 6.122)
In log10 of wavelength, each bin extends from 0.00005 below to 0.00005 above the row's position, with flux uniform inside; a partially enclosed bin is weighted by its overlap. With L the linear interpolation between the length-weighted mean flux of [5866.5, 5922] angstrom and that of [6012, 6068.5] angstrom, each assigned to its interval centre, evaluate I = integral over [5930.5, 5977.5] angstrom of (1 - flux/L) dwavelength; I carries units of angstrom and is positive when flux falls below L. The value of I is 2.4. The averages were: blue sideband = 6.94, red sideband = 6.54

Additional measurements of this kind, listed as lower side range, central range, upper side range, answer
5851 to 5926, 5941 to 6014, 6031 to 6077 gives 3.9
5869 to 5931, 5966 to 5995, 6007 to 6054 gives 1.5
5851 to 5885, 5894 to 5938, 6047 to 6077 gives 2.0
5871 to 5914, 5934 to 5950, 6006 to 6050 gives 0.5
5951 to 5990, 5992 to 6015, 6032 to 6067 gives 0.2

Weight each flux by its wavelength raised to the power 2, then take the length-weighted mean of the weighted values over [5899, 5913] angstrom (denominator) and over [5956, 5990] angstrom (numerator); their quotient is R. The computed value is 0.9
